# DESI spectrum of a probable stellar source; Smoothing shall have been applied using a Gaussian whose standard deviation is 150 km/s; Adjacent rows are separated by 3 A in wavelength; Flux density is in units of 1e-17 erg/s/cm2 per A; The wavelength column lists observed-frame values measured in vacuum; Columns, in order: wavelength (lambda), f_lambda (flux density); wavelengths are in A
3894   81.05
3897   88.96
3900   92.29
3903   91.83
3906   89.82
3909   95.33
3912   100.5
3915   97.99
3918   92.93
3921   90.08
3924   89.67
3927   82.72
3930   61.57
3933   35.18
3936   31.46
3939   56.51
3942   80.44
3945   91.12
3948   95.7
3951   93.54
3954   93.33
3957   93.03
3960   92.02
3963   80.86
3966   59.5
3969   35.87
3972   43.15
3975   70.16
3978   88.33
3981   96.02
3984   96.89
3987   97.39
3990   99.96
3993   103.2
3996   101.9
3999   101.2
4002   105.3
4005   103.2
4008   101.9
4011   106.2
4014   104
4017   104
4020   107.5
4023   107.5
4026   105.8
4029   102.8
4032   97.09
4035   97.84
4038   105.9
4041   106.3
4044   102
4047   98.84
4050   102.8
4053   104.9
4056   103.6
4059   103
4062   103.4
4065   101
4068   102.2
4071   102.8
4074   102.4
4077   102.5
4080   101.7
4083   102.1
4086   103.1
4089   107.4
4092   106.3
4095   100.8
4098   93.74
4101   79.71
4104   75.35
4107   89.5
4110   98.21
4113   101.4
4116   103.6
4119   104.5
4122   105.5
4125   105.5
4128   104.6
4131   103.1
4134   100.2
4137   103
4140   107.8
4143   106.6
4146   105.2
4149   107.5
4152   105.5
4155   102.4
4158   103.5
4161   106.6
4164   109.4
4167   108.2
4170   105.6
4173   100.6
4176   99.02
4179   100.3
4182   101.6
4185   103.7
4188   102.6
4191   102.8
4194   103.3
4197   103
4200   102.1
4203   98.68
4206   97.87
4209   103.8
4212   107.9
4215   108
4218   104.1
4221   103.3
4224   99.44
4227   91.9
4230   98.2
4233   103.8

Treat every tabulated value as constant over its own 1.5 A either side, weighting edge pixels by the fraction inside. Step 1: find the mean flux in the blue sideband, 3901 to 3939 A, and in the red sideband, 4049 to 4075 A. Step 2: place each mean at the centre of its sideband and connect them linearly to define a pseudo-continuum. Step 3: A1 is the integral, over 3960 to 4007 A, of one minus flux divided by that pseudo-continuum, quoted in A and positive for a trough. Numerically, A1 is 2.21 A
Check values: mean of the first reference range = 79.2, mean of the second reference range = 103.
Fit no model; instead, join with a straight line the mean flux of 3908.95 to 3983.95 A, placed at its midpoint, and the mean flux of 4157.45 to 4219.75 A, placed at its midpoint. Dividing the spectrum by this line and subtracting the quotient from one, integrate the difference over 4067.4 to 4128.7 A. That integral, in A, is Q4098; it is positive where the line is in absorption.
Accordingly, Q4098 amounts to -3.7 A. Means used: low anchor 77.9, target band 99.6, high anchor 103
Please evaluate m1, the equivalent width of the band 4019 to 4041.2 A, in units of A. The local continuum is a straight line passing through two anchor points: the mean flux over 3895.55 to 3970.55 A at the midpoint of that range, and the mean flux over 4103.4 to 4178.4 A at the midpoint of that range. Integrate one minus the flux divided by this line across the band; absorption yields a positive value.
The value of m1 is -3.1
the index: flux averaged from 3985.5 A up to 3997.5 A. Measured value 101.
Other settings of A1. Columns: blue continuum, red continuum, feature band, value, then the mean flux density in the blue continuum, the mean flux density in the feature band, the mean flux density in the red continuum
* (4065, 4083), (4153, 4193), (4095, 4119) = 2.3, 102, 93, 104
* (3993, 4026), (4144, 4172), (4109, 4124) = 0.4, 104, 103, 106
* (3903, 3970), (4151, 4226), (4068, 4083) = -1.6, 79.7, 102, 103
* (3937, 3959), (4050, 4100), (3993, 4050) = -5.0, 85.1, 103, 102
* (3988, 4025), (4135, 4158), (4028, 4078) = 0.9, 104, 102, 105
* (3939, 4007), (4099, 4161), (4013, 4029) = -2.5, 86.8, 106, 101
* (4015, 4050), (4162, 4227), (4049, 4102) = 0.8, 103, 101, 103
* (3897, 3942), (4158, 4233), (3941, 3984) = 1.5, 79.5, 80.1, 103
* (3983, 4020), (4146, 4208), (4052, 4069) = -0.1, 102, 103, 103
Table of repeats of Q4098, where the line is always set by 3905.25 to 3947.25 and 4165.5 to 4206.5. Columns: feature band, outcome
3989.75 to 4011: -4.4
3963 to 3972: 3.2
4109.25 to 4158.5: -3.4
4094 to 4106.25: 0.9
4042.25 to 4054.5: -1.7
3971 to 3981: 1.2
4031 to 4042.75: -1.8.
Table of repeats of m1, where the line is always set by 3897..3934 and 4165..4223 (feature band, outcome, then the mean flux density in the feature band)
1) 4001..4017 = -2.18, 104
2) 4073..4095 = -1.66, 103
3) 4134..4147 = -0.70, 105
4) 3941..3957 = -0.63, 91.4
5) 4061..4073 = -0.90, 102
